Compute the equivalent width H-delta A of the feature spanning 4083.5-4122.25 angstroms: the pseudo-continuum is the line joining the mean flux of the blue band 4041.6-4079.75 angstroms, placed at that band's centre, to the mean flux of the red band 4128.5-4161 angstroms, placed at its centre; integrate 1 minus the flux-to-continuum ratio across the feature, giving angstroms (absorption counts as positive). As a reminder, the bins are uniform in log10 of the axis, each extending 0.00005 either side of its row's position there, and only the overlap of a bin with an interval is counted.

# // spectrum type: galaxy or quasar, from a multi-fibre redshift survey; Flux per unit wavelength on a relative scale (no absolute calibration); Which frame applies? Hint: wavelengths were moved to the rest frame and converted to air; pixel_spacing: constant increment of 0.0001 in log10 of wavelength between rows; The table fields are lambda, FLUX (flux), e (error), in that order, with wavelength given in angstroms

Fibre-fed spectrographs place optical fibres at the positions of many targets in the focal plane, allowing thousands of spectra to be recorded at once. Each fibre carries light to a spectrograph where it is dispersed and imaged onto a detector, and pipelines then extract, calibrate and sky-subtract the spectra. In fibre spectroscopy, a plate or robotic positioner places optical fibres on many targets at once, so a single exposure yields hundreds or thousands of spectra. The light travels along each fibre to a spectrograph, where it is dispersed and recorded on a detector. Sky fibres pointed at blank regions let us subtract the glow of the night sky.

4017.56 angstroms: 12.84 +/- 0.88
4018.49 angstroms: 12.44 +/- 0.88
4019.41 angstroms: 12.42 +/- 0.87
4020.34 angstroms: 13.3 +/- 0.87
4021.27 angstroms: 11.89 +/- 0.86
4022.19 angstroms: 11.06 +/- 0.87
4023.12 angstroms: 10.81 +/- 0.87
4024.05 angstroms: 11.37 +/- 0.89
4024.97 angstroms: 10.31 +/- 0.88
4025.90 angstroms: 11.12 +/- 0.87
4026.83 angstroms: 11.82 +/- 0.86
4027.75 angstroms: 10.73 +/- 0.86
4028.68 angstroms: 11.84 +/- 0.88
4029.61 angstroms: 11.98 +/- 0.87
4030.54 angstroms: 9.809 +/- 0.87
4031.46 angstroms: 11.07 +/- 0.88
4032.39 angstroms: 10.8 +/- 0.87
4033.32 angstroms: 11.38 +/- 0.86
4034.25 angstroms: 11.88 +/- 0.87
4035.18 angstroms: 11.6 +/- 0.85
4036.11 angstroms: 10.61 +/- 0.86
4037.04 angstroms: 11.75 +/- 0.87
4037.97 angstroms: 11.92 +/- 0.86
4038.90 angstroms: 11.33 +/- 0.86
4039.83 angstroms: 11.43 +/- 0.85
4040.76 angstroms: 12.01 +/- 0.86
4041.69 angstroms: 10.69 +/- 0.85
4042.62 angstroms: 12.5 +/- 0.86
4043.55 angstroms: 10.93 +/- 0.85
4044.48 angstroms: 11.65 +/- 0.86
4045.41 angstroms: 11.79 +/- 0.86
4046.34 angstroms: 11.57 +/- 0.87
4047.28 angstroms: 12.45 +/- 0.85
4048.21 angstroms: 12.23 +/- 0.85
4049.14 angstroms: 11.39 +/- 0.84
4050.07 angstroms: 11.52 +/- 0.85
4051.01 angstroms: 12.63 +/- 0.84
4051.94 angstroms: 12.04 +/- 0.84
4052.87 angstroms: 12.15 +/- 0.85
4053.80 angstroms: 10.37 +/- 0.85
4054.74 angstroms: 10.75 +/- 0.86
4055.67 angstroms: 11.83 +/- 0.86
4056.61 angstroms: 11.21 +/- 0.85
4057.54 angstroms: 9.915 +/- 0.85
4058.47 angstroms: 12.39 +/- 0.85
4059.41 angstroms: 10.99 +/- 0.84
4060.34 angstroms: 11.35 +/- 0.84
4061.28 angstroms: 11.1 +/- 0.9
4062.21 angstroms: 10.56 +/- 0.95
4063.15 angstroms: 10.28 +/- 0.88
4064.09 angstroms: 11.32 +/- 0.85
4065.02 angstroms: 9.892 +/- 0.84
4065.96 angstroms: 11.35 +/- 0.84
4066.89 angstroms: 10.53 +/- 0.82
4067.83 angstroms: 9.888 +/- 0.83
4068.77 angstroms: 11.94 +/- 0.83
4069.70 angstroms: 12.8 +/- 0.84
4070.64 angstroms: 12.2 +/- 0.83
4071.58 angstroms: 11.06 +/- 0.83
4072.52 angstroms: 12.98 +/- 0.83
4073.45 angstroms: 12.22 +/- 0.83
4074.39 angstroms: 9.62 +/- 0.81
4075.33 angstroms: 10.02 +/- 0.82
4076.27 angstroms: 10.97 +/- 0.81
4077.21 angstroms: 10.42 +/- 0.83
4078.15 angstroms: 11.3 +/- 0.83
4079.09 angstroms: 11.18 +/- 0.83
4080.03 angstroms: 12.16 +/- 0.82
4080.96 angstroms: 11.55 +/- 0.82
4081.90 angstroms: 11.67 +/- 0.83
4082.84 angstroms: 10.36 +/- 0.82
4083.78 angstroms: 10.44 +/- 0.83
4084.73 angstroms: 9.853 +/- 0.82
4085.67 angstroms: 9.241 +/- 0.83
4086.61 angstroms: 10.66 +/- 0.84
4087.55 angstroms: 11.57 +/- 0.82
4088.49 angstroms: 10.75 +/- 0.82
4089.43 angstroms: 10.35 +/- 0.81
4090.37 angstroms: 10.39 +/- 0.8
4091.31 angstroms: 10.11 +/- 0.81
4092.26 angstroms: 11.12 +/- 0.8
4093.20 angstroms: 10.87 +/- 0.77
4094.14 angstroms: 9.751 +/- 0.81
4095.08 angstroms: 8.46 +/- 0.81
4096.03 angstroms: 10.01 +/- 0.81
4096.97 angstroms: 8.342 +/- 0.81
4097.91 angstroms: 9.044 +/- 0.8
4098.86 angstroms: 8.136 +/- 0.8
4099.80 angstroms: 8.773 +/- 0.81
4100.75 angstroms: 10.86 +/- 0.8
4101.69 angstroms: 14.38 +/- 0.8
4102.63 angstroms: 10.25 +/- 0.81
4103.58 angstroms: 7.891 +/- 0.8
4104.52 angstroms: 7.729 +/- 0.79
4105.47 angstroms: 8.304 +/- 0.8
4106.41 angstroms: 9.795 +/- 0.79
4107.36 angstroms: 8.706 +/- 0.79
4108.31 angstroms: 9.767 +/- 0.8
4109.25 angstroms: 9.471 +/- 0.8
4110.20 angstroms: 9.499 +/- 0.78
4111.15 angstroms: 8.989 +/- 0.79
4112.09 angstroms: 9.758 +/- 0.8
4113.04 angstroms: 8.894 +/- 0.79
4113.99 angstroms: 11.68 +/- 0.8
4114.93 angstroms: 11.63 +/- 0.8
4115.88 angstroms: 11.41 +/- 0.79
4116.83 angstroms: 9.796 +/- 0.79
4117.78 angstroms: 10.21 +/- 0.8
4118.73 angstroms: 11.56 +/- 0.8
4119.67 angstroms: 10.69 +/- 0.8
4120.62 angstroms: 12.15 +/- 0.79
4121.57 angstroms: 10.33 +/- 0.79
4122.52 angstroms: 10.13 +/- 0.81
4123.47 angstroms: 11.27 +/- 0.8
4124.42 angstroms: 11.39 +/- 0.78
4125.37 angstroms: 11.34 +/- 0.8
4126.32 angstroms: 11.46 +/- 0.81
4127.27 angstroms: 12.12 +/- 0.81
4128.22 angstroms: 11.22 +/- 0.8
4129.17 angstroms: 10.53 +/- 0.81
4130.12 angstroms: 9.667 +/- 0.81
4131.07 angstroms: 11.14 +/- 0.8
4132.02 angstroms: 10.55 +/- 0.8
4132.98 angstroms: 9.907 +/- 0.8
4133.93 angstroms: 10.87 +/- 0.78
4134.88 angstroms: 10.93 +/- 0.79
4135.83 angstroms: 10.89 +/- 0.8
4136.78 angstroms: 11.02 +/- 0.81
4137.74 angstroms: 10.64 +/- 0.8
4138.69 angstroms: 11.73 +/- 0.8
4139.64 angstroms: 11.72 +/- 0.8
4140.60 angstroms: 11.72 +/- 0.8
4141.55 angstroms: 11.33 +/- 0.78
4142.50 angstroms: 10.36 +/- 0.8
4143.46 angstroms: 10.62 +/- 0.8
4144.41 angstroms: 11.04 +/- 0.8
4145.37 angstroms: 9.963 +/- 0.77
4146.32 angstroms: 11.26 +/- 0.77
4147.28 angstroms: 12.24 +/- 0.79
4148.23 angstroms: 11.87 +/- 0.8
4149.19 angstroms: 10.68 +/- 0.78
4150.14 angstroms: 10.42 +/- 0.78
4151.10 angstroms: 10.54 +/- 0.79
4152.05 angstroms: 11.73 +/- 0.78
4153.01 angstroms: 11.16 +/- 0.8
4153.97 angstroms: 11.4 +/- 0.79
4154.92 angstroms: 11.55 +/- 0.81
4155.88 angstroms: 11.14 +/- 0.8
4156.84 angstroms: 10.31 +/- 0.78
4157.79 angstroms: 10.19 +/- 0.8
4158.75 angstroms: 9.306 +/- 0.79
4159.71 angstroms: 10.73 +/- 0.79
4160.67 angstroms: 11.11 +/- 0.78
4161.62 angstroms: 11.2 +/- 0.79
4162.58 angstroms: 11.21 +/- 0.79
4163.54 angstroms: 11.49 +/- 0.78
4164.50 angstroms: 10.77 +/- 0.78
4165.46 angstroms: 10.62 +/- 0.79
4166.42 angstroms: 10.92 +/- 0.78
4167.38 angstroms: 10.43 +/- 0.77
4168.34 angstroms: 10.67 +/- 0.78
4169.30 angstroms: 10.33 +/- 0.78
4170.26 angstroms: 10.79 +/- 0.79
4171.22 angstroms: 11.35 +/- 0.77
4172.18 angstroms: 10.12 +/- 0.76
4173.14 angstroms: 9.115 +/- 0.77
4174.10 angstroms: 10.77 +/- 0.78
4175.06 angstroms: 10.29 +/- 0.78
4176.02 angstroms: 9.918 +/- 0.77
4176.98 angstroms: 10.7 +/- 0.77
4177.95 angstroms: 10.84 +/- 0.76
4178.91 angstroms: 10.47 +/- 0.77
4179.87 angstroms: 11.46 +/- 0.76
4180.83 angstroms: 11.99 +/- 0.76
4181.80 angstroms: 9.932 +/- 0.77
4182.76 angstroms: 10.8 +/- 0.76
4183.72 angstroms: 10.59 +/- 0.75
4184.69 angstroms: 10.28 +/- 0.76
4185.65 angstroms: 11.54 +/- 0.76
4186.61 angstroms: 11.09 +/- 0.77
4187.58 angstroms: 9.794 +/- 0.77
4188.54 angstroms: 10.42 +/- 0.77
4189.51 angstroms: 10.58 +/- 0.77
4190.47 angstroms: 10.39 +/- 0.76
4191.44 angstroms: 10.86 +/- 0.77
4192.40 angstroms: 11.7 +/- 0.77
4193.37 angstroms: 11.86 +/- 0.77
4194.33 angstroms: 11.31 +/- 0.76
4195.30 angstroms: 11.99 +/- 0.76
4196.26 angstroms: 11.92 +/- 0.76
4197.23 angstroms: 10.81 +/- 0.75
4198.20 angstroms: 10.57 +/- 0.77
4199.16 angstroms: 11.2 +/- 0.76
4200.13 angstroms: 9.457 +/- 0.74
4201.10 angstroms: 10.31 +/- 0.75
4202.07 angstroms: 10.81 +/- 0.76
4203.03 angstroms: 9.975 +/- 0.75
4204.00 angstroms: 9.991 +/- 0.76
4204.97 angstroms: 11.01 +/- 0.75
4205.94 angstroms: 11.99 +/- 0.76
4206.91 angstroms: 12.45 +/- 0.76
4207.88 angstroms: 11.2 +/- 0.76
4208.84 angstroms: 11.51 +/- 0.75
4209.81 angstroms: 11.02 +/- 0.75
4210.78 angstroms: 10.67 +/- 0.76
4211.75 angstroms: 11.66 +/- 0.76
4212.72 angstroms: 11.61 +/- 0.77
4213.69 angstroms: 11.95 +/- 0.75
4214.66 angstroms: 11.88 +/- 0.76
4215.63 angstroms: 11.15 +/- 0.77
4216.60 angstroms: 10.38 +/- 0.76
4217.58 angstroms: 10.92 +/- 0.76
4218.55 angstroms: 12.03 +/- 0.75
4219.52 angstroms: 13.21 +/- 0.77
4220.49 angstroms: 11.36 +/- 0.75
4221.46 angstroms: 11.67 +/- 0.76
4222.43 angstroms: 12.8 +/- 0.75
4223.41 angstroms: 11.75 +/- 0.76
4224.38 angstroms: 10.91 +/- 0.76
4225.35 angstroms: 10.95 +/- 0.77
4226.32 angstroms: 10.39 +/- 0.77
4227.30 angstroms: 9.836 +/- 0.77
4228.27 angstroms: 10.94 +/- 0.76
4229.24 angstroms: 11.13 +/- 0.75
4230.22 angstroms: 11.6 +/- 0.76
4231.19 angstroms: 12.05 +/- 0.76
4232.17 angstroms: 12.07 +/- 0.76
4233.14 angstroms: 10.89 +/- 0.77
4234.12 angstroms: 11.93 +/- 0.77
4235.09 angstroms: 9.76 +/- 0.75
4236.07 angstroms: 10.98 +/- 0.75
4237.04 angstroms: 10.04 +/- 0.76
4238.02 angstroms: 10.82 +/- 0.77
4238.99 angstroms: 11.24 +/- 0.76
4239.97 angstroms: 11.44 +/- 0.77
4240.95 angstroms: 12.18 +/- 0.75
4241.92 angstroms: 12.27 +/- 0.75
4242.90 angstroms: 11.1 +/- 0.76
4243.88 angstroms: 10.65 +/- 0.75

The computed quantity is 3.7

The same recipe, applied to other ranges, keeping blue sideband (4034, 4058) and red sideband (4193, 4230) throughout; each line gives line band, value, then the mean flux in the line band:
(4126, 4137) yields 0.52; 10.9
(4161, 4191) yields 1.65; 10.7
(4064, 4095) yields 1.59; 10.9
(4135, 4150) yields 0.32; 11.1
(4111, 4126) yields 0.86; 10.7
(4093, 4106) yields 2.25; 9.46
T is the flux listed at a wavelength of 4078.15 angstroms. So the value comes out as 11.3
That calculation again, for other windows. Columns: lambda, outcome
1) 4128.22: 11.22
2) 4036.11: 10.61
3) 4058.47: 12.39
